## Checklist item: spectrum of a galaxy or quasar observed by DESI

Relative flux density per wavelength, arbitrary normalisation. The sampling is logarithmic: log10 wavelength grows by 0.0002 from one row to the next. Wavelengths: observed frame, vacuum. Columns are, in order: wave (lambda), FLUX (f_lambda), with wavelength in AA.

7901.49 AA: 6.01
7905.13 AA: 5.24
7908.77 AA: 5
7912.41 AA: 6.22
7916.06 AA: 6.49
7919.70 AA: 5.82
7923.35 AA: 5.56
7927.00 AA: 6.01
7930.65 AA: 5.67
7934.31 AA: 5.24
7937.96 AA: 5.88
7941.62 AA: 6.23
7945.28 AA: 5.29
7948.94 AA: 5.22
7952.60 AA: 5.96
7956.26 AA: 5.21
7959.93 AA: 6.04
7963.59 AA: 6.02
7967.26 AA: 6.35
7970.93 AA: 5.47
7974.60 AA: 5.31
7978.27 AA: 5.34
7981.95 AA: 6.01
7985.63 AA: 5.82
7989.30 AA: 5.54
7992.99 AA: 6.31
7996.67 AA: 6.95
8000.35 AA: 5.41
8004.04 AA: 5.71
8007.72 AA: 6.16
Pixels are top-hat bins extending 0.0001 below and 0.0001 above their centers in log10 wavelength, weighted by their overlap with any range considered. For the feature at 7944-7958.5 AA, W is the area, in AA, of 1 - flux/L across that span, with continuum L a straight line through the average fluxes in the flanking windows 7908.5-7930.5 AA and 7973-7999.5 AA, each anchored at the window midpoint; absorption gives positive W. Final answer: 1.1 AA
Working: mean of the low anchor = 5.9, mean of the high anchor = 5.88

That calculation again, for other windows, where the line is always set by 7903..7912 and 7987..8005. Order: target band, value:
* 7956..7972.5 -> -0.37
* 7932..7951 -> 0.01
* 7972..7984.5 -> 0.63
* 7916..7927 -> -0.91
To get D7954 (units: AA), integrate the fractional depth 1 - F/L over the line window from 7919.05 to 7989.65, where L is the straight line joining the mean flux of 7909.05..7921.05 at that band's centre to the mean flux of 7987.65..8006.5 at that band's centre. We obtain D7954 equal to 3.7 AA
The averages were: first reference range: 6.04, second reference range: 5.99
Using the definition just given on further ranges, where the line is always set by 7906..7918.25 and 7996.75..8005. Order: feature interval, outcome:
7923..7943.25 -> 0.3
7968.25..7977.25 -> 0.6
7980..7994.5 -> -0.2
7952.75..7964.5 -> 0.2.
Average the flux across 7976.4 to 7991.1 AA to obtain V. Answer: 5.68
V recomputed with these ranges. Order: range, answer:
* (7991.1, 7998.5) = 6.62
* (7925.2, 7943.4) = 5.8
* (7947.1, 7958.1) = 5.46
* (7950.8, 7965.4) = 5.81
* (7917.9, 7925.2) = 5.69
